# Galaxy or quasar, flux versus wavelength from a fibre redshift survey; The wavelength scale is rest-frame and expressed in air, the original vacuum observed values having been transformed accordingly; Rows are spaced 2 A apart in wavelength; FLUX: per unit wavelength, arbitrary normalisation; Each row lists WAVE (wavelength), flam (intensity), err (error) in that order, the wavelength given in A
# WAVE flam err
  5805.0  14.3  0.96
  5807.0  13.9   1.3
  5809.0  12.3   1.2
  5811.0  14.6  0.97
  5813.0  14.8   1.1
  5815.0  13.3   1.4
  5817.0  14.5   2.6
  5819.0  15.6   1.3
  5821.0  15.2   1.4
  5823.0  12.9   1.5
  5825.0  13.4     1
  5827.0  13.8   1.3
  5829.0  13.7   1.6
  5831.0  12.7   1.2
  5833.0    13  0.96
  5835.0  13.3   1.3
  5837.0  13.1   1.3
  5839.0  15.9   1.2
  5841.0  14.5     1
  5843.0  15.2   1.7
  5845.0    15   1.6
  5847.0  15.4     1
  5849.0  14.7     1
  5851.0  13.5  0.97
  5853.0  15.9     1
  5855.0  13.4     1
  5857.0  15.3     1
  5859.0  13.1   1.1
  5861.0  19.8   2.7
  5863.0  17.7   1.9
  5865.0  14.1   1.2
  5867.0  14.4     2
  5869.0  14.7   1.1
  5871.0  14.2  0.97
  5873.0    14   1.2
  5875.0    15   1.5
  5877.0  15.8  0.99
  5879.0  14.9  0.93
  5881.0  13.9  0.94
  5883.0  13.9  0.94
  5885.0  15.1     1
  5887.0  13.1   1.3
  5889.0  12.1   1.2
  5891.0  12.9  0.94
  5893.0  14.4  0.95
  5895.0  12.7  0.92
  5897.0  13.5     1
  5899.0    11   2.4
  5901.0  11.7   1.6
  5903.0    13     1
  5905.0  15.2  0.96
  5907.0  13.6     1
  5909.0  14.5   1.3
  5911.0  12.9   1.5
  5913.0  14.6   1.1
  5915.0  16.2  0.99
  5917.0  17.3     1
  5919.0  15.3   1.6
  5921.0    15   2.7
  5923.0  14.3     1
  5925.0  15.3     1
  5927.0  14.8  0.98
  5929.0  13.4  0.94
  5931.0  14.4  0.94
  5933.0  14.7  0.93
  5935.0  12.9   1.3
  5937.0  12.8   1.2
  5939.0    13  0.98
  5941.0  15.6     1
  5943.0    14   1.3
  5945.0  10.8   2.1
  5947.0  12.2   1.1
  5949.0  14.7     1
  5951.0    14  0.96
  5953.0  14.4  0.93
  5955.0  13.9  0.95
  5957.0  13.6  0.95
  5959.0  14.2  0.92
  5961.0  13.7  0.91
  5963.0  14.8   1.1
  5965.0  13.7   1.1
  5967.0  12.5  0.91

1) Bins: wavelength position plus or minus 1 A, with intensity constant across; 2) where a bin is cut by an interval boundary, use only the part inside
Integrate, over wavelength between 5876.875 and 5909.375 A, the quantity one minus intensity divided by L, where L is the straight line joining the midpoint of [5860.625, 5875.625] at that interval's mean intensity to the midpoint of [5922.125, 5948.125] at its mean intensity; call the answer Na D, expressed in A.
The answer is 2.6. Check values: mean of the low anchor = 15.3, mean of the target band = 13.5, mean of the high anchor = 13.7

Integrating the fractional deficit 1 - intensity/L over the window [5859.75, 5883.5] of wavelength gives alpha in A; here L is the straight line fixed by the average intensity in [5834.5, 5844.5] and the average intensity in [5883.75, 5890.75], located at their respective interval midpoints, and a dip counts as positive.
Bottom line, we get -2.5 A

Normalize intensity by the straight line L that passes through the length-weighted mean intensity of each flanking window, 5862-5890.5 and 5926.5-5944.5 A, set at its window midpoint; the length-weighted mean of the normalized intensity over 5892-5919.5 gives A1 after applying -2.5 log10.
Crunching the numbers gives 0.01 mag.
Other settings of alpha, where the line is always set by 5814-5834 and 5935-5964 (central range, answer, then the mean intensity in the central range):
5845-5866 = -2.29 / 15.3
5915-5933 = -1.75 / 15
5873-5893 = -0.51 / 14.1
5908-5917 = -0.75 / 14.9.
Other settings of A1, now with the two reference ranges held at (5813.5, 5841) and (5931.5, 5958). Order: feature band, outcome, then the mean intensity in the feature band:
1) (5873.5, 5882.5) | -0.08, 14.8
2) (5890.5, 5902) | 0.09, 12.7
